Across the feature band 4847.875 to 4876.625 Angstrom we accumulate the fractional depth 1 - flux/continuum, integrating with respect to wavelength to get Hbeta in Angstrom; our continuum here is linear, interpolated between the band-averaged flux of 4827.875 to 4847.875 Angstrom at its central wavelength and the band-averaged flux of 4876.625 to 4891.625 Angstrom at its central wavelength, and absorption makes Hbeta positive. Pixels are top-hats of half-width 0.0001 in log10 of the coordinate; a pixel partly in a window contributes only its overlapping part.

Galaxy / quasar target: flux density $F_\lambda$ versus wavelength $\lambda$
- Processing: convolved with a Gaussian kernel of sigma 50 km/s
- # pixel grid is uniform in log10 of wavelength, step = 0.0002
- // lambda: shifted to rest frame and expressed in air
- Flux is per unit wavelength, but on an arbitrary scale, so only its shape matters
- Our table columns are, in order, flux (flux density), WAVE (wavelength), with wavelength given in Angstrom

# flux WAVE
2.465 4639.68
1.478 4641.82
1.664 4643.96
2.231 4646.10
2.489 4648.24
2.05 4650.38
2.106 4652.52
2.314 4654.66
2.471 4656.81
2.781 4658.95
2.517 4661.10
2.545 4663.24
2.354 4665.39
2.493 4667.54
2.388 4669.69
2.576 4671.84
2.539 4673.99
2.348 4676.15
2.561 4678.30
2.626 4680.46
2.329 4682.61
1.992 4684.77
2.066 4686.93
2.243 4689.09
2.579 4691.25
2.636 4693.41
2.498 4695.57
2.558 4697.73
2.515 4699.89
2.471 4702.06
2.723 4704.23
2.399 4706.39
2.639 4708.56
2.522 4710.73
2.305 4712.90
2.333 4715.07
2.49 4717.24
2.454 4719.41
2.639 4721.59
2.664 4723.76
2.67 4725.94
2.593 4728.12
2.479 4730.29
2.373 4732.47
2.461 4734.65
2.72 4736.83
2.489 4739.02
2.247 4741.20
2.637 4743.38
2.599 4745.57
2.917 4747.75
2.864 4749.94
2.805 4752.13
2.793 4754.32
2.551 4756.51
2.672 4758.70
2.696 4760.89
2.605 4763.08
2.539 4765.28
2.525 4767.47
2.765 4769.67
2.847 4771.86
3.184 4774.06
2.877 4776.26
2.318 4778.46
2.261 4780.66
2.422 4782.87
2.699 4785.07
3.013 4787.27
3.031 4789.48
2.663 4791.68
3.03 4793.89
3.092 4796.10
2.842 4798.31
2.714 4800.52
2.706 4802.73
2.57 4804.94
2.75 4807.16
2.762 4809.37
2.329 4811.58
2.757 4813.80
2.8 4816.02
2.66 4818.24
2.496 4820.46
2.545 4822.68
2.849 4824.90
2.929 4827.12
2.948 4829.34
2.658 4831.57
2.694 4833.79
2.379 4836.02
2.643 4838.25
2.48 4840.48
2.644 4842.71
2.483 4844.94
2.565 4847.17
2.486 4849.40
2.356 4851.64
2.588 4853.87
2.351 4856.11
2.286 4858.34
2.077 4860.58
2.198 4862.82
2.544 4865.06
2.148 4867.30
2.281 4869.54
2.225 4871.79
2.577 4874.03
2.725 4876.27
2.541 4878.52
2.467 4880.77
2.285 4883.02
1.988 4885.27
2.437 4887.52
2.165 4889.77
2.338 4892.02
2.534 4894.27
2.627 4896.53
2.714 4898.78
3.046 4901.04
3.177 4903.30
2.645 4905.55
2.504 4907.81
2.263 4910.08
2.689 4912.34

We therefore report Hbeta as 1.2 Angstrom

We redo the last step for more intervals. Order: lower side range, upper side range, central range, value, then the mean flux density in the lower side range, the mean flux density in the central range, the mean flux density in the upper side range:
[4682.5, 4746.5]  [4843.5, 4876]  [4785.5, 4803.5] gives -3.4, 2.48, 2.88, 2.38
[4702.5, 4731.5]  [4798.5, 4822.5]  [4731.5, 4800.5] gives -2.6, 2.53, 2.7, 2.66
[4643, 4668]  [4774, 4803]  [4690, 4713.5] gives -0.5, 2.33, 2.53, 2.76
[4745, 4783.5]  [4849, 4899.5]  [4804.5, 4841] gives -2.0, 2.68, 2.67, 2.38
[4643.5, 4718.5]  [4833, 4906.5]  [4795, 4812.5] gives -1.9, 2.42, 2.73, 2.47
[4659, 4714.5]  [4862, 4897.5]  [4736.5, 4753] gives -1.5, 2.46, 2.65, 2.38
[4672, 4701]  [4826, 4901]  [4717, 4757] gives -2.7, 2.43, 2.61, 2.47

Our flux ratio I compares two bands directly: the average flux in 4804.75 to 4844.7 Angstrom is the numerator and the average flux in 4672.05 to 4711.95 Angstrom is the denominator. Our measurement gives 1.08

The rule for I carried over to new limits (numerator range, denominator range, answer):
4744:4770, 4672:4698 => 1.11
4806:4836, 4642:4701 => 1.13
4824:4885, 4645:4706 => 1.02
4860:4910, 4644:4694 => 1.03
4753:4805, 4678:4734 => 1.10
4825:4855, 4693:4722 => 1.04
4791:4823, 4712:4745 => 1.08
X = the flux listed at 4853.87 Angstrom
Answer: 2.588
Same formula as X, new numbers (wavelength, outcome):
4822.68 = 2.545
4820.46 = 2.496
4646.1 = 2.231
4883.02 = 2.285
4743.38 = 2.637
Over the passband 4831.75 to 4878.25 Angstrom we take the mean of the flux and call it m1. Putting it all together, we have 2.44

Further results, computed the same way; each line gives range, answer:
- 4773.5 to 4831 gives 2.74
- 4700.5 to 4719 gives 2.48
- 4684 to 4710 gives 2.45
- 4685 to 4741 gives 2.49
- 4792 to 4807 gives 2.81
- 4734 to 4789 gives 2.67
